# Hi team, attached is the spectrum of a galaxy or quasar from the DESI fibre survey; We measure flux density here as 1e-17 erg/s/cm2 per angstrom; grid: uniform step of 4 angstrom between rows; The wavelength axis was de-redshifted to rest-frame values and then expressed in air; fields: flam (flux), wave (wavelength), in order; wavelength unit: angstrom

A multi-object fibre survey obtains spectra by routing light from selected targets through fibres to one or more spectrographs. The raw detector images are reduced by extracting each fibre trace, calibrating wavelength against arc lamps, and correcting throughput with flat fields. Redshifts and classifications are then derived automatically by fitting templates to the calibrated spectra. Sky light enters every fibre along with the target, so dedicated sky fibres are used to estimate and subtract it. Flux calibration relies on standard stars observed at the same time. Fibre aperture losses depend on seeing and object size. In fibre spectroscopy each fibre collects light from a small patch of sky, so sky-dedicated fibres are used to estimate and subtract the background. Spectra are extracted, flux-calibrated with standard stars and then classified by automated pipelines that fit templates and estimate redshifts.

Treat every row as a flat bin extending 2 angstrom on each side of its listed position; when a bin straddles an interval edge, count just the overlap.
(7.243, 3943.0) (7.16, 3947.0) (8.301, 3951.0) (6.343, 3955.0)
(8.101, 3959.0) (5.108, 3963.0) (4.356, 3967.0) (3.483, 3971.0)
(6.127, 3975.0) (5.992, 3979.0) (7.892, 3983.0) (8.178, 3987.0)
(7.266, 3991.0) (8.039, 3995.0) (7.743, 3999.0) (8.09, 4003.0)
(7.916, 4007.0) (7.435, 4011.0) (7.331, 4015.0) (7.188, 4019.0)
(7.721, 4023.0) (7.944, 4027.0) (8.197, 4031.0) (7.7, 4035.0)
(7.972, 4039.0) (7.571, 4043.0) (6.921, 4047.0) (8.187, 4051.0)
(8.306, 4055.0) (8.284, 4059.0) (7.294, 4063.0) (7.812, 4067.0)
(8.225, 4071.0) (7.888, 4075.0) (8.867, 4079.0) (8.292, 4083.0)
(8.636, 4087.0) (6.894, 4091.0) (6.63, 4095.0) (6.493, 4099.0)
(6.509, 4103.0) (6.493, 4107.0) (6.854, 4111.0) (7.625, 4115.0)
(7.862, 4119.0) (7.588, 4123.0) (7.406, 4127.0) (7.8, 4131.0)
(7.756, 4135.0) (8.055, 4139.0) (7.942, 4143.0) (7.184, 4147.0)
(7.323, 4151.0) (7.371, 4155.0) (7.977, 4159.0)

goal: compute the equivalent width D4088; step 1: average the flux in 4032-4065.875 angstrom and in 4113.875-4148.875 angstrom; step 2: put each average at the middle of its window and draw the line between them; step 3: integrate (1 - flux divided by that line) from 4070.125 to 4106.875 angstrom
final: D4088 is 1.0 angstrom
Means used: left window 7.79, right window 7.69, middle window 7.53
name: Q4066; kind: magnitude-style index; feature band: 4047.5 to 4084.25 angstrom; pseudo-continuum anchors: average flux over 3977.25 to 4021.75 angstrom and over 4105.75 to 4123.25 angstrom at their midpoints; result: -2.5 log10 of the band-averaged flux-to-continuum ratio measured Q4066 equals -0.094 mag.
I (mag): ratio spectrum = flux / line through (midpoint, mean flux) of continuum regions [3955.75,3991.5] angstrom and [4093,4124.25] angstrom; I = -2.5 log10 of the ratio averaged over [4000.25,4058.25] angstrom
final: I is -0.18 mag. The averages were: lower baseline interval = 6.24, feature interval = 7.76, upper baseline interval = 6.99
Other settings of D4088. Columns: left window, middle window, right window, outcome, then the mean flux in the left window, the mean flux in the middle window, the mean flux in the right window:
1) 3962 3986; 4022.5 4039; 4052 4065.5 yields -1.7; 5.62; 7.92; 7.97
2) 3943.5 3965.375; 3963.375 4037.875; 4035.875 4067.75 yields 2.7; 6.97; 7.11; 7.79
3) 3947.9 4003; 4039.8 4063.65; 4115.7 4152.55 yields -2.0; 6.75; 7.8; 7.66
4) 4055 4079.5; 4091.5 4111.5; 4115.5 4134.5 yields 3.1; 8.03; 6.6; 7.67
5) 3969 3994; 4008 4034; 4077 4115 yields -3.2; 6.55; 7.65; 7.31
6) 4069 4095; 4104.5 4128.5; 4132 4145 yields 2.0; 8.02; 7.29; 7.91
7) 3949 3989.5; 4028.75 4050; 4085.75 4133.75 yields -2.8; 6.4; 7.7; 7.22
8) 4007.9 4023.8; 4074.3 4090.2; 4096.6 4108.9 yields -3.8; 7.43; 8.35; 6.5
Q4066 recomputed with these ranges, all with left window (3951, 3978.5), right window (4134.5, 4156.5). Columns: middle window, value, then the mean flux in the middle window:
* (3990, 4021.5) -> -0.22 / 7.64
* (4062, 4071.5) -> -0.14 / 7.76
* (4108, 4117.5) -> 0.01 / 7.19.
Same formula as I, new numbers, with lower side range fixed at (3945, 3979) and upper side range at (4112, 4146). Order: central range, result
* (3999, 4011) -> -0.20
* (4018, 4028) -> -0.14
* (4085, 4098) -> 0.00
